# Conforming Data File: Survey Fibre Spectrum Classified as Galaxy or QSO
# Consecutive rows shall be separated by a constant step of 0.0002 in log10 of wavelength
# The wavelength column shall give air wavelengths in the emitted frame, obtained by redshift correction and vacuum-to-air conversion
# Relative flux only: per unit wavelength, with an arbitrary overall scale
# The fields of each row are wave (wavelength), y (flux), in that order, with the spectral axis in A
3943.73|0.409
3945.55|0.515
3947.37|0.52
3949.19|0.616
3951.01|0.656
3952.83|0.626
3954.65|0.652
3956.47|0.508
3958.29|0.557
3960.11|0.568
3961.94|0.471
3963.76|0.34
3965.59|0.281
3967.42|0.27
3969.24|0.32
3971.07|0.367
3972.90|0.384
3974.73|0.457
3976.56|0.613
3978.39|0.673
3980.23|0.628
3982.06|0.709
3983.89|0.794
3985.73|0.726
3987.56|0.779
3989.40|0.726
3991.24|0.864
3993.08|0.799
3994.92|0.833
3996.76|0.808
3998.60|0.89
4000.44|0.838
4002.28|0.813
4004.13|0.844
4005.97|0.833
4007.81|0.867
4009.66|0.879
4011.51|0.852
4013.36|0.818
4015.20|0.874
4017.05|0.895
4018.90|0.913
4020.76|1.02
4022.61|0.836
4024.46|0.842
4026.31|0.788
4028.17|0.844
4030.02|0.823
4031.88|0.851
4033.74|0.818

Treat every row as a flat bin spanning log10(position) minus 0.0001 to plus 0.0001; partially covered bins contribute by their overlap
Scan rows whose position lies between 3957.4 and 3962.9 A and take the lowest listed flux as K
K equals 0.471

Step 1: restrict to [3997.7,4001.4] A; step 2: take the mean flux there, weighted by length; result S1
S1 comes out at 0.864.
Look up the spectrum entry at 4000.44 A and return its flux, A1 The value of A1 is 0.838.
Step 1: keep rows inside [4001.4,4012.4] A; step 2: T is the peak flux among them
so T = 0.879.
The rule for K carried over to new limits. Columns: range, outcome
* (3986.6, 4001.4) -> 0.726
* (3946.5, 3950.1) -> 0.52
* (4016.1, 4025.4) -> 0.836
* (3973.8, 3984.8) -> 0.457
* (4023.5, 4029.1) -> 0.788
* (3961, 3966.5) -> 0.281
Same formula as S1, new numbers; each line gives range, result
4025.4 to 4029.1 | 0.816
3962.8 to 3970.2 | 0.304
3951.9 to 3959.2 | 0.586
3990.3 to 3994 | 0.83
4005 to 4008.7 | 0.852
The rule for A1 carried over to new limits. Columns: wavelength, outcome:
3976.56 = 0.613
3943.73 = 0.409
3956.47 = 0.508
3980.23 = 0.628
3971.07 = 0.367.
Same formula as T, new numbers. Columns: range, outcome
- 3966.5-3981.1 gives 0.673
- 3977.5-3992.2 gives 0.864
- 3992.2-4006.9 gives 0.89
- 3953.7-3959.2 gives 0.652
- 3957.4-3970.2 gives 0.568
